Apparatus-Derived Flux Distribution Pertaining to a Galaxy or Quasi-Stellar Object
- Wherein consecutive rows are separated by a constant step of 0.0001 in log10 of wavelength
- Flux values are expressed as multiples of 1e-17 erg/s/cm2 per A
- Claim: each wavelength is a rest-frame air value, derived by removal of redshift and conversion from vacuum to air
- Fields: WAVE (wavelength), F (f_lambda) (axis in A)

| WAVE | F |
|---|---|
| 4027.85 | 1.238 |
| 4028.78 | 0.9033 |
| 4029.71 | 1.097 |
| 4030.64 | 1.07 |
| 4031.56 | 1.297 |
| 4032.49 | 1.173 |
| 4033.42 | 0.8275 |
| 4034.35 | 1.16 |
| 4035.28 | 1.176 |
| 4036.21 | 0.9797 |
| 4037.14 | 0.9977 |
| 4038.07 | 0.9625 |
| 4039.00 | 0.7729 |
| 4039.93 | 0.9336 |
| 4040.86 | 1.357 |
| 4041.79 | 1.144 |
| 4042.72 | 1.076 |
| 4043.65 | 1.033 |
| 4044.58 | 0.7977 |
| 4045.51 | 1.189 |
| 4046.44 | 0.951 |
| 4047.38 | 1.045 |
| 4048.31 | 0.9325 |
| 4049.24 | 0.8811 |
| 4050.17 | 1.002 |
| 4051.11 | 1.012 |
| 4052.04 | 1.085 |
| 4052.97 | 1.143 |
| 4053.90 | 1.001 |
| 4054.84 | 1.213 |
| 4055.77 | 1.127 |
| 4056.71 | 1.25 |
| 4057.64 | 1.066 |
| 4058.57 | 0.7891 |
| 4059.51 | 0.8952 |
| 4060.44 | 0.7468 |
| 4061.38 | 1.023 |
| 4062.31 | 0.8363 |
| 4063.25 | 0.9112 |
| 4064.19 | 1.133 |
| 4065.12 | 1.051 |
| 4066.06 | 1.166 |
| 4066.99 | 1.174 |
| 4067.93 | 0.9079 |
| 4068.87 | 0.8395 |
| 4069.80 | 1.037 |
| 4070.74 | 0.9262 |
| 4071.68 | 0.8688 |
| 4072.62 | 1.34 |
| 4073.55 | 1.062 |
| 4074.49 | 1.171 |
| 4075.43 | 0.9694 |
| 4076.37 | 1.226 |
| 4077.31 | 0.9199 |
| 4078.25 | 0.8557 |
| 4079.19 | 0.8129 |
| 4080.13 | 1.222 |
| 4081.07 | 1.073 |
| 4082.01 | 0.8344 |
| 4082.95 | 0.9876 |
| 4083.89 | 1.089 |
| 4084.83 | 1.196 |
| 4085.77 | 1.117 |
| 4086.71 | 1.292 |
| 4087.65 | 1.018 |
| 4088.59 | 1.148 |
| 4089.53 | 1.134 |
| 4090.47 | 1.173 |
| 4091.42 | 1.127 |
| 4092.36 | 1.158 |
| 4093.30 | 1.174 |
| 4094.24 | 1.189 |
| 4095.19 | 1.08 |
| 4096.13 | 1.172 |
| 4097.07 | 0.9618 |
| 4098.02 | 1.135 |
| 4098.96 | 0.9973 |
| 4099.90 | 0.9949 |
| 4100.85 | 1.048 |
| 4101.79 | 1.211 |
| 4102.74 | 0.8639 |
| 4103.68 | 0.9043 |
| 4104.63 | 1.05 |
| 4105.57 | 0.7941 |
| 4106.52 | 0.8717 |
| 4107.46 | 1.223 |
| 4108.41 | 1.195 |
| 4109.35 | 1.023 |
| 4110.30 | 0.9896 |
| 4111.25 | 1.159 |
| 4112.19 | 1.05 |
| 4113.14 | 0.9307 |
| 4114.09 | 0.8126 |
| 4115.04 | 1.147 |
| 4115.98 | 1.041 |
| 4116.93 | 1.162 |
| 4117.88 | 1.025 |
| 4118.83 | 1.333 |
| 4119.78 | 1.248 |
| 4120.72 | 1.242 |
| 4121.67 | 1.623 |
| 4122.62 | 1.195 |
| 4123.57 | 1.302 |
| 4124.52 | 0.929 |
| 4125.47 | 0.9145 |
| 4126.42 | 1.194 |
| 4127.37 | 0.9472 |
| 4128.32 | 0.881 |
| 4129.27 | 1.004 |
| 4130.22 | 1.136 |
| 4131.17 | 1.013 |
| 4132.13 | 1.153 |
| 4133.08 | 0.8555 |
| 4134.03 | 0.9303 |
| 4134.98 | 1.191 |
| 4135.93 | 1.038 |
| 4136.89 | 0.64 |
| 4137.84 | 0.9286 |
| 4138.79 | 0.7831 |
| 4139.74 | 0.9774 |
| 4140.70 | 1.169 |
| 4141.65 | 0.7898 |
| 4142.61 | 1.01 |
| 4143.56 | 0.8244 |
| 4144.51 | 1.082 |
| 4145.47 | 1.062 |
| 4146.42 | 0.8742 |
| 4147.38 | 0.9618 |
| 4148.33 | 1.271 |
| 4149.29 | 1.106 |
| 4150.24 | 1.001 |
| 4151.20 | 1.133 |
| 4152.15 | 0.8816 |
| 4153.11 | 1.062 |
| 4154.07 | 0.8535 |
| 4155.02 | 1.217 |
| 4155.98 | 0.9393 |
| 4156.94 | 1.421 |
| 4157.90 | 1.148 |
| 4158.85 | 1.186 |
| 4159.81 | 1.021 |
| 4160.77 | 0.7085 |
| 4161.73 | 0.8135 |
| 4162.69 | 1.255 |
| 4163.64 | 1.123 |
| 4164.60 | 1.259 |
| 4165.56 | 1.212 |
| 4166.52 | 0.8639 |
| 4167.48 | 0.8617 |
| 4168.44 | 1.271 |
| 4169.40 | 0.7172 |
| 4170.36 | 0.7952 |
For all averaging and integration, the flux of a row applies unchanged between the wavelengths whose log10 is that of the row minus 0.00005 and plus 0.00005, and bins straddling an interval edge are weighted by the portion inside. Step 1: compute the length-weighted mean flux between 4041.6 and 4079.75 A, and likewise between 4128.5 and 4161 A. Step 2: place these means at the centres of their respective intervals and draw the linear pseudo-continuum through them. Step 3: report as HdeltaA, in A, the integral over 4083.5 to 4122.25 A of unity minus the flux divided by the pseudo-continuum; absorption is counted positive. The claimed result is -3.3 A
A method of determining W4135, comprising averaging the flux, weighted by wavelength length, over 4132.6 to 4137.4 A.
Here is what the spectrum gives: 0.932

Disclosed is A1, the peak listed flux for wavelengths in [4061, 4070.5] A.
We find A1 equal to 1.174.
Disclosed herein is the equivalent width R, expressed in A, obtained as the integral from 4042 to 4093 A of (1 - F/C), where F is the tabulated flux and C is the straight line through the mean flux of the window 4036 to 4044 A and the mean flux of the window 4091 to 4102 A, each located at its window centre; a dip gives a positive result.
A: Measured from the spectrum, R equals 1.3 A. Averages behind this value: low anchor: 1.03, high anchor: 1.1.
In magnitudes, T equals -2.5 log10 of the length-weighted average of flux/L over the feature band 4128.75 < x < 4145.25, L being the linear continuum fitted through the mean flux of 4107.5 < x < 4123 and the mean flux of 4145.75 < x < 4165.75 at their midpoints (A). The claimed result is 0.13 mag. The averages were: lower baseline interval 1.14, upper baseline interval 1.07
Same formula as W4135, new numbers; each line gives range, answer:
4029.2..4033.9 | 1.09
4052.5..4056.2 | 1.12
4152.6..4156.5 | 1.02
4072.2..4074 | 1.2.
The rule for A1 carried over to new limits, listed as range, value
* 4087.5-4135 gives 1.623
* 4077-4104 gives 1.292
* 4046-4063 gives 1.25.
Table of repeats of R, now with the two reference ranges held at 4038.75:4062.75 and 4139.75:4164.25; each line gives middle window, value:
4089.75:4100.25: -0.9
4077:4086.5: 0.0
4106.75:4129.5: -1.7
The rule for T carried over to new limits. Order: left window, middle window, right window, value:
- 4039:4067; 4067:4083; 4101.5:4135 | 0.03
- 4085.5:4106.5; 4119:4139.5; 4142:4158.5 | 0.00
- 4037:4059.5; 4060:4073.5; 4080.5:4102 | 0.06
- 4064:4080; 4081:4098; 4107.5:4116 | -0.07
